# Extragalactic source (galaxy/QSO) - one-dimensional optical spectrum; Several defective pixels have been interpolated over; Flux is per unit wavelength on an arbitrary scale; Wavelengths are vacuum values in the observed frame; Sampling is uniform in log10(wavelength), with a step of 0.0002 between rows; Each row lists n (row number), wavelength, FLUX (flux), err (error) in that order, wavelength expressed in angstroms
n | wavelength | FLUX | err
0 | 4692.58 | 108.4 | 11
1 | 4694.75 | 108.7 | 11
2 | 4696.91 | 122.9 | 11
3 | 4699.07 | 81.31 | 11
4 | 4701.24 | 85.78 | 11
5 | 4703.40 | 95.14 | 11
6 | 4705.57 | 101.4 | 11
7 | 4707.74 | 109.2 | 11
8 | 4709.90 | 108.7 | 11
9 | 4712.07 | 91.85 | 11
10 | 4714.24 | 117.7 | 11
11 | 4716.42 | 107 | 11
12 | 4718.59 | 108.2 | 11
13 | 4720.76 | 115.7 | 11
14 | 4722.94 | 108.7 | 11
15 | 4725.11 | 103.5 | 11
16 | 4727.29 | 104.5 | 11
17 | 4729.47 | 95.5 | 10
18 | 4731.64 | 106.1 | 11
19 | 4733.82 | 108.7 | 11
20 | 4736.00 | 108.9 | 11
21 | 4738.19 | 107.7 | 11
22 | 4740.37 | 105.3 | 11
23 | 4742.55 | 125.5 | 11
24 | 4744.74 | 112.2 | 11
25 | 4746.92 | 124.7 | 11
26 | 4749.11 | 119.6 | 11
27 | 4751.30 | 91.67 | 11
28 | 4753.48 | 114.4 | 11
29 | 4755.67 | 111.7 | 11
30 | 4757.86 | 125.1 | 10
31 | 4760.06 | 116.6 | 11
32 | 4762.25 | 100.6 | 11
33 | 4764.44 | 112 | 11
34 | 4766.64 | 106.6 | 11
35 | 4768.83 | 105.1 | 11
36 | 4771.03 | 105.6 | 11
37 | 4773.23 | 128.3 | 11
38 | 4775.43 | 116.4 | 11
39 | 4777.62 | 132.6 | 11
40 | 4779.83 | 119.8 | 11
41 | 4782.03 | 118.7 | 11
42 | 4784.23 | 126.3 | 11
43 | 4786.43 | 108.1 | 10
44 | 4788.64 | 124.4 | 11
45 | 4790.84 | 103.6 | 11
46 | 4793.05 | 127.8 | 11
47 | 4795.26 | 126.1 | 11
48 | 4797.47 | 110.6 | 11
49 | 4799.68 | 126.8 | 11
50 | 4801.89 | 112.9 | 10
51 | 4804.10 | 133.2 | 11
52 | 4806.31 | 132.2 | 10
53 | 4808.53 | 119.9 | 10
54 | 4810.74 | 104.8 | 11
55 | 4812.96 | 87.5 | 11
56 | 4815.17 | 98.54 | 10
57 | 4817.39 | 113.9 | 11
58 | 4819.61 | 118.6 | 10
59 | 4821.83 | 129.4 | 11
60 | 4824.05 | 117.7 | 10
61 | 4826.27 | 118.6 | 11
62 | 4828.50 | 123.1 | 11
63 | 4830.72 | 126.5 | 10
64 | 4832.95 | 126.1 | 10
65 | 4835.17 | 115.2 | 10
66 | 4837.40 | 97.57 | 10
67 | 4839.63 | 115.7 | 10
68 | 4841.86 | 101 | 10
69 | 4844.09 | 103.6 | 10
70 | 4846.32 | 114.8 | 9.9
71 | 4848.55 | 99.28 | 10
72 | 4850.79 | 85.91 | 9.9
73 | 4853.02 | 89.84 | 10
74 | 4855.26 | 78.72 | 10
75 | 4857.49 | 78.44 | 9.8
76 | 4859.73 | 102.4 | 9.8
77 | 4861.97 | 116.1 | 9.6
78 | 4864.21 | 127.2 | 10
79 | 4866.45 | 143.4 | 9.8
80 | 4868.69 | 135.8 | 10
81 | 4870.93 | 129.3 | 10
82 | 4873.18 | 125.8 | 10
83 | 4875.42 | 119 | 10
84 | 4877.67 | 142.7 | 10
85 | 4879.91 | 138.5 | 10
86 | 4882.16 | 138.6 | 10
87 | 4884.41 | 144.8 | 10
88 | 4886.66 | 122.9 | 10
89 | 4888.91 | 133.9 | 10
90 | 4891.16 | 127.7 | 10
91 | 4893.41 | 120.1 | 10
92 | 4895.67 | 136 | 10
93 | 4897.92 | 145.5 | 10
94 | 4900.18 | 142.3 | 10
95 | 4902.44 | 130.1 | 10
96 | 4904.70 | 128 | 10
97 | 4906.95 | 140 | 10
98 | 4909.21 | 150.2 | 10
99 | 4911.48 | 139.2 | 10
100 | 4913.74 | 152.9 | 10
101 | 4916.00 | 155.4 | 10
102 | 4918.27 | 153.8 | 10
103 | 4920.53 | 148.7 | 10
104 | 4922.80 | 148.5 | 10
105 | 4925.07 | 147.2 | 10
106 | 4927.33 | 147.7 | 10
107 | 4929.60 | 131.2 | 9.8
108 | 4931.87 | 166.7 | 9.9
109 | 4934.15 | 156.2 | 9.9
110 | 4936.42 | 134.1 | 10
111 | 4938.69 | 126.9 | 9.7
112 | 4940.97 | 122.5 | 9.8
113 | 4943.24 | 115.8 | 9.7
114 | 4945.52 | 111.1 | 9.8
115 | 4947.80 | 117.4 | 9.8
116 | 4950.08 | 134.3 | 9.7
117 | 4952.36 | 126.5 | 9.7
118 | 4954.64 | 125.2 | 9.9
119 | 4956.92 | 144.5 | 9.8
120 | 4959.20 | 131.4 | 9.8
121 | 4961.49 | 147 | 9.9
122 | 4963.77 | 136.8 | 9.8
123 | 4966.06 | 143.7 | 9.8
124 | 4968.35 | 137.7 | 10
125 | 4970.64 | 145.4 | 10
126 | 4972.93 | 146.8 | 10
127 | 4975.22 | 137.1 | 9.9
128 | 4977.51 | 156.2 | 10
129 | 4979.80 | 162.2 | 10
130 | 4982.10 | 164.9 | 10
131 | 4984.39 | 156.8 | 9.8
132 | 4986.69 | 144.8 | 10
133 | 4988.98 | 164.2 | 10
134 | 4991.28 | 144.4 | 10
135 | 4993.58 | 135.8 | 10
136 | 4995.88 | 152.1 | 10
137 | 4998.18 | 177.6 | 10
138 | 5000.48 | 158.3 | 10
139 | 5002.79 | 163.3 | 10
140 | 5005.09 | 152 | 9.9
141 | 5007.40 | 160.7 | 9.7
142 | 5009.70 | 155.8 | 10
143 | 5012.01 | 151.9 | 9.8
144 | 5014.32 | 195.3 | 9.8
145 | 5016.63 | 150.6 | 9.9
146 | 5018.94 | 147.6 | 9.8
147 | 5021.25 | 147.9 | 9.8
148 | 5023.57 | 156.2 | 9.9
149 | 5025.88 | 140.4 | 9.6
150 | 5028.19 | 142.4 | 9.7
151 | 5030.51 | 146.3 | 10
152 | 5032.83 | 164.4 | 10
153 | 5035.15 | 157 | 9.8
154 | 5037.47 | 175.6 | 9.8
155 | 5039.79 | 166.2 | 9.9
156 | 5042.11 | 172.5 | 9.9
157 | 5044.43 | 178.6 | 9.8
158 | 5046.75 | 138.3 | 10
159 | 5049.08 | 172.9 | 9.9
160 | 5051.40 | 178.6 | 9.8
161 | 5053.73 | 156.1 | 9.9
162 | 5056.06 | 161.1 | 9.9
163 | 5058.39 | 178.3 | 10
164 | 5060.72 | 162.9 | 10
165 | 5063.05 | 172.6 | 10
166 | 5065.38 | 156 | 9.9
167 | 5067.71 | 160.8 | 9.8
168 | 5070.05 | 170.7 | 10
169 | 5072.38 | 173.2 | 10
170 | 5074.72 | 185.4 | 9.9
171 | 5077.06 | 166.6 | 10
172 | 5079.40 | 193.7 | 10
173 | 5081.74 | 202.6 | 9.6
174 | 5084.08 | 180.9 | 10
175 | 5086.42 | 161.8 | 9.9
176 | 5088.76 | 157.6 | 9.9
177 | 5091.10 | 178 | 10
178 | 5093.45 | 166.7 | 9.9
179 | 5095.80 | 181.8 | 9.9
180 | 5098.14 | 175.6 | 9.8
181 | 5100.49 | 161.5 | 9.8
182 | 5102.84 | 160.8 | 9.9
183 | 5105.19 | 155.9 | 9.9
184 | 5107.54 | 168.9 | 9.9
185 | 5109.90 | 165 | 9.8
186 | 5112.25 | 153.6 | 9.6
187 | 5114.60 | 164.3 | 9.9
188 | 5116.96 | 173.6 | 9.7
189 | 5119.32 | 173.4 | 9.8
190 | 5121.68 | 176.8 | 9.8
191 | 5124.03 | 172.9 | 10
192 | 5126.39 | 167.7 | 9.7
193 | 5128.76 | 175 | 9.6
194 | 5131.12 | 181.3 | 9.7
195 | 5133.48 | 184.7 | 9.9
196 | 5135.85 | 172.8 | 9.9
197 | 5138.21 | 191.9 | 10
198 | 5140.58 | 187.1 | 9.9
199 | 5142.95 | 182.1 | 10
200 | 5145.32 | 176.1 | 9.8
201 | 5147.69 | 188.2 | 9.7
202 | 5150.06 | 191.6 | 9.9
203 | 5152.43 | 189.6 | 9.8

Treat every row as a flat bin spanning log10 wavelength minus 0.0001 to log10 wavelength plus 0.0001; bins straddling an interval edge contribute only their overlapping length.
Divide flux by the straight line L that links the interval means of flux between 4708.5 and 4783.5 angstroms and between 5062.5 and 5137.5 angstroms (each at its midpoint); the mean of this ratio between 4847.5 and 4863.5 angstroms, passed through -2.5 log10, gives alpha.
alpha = 0.36 mag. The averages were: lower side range 111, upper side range 172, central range 93.8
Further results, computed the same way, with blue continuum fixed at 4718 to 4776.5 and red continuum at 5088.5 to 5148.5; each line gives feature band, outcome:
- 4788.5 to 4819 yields 0.04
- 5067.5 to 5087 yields -0.08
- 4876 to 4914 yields -0.01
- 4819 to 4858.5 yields 0.17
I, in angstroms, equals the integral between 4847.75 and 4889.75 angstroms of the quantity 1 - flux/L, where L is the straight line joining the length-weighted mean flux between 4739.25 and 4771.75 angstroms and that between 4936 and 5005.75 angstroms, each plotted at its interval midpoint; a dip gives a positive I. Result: 3.1 angstroms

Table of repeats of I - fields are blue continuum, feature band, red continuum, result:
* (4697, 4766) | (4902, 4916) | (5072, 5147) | -0.30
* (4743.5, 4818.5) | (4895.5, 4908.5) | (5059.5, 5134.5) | -0.07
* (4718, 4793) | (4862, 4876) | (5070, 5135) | 0.30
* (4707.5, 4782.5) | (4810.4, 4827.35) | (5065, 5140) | 1.72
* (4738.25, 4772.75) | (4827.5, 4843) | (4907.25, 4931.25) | 1.72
